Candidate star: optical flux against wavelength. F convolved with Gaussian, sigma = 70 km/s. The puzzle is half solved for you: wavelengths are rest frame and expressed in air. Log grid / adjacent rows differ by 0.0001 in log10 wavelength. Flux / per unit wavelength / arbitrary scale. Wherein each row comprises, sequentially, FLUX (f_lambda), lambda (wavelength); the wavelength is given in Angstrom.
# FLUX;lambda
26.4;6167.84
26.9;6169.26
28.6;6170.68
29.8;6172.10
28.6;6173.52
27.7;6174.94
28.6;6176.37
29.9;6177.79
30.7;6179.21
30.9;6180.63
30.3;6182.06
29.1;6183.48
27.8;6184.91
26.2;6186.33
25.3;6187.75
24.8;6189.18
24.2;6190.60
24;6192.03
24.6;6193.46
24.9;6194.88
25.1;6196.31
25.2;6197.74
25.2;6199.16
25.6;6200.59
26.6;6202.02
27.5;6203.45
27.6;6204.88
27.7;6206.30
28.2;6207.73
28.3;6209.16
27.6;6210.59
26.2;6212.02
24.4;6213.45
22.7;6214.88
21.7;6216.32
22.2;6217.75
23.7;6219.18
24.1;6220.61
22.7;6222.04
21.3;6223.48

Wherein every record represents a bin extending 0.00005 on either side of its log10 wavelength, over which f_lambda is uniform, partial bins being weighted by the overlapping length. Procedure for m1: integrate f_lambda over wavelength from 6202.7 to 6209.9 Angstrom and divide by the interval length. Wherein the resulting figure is 27.9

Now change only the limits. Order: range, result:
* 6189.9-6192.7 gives 24.1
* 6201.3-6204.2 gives 27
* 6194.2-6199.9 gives 25.1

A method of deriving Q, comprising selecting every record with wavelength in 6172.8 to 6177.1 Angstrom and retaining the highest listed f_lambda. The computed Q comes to 28.6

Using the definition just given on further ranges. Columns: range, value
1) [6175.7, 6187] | 30.9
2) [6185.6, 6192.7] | 26.2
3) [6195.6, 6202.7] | 26.6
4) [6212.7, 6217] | 24.4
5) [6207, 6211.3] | 28.3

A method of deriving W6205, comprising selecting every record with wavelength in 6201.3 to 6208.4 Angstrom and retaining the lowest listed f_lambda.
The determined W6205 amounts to 26.6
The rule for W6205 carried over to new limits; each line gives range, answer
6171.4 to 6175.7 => 27.7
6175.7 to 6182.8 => 28.6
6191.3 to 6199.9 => 24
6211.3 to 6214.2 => 24.4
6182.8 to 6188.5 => 25.3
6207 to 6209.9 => 28.2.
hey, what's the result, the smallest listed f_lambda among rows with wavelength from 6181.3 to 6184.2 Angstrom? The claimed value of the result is 29.1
